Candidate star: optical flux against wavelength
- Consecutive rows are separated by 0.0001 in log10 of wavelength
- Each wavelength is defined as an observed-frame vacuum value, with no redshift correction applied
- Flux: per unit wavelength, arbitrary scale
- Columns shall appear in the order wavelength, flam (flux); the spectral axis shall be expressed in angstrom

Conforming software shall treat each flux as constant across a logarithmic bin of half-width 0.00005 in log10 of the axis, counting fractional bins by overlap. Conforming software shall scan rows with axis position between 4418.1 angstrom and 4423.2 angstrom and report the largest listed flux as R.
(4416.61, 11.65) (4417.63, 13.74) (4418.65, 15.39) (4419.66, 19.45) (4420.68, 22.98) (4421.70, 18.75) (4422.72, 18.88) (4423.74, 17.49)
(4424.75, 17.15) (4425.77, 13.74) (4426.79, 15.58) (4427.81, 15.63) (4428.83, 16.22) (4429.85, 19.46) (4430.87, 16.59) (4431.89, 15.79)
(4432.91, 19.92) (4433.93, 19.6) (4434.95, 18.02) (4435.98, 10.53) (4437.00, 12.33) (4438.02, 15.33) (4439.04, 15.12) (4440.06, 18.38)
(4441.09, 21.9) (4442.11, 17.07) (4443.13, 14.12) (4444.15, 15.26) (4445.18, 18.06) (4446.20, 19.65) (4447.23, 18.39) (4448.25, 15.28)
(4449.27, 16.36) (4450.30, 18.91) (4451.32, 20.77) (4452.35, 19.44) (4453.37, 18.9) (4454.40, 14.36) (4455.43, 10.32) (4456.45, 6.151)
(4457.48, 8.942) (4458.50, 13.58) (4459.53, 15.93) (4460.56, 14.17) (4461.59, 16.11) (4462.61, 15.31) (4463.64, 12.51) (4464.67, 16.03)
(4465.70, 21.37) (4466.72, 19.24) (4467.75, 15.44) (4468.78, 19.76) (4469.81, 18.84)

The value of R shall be 22.98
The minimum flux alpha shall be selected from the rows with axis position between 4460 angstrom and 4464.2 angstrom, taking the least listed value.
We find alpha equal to 12.51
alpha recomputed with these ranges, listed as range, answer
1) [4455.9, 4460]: 6.151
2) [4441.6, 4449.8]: 14.12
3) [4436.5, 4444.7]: 12.33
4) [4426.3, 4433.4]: 15.58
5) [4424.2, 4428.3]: 13.74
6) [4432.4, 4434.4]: 19.6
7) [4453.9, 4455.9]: 10.32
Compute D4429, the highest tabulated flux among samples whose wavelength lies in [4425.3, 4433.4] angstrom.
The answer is 19.92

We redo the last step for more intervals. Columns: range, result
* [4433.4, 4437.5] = 19.6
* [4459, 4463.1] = 16.11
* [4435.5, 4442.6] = 21.9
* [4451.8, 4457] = 19.44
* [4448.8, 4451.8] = 20.77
